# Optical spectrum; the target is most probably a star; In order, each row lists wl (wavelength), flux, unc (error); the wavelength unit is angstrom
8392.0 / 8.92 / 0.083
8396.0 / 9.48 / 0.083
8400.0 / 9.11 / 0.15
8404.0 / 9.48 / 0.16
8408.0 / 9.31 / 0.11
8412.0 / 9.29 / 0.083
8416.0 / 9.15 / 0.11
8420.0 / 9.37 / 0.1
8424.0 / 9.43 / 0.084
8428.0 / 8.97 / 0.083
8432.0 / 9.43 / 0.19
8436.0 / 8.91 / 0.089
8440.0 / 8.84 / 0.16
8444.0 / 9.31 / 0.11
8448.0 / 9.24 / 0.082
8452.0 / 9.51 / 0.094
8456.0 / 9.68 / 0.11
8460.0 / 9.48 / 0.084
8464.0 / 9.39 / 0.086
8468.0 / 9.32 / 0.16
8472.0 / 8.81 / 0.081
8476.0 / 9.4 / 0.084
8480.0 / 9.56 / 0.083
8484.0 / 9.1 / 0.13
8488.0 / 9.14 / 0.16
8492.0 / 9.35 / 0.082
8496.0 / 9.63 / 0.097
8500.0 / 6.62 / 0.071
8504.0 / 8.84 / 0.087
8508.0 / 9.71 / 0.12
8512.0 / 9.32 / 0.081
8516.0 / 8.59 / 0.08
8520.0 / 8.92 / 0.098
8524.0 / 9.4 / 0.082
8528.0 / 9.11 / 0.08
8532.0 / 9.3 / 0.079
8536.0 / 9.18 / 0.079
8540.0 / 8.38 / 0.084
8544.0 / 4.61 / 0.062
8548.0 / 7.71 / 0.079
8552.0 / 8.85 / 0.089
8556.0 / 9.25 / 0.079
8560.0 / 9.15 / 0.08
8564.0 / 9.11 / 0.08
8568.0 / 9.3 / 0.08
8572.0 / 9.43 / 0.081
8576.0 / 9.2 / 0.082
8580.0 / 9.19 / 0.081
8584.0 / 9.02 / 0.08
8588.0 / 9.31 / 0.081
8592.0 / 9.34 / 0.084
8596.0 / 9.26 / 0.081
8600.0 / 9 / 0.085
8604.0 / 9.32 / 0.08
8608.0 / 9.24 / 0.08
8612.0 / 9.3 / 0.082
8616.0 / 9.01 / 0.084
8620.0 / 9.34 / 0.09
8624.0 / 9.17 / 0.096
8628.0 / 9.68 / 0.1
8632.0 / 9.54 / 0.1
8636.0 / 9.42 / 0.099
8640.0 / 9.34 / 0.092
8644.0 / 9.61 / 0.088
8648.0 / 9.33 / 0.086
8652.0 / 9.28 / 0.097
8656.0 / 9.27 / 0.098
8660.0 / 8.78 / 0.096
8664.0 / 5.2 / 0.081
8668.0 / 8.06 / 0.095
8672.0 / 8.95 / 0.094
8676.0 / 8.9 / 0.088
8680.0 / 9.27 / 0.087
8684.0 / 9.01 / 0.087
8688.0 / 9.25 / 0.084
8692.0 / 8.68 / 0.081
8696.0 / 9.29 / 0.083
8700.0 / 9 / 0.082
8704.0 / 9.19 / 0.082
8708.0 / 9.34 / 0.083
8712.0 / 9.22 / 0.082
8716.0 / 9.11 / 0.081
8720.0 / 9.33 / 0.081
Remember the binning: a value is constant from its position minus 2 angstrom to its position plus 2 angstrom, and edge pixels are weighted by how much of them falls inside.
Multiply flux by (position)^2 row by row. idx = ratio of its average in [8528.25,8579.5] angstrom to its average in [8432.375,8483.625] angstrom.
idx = 0.95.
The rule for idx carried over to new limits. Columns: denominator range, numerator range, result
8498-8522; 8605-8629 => 1.10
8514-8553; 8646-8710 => 1.08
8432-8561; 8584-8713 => 1.05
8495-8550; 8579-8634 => 1.11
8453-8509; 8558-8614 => 1.03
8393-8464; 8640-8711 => 1.01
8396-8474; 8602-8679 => 1.02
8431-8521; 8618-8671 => 1.02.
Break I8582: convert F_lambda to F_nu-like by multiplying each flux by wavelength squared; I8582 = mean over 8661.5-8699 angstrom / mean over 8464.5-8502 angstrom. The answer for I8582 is 0.99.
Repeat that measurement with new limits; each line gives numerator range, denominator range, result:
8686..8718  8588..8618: 1.01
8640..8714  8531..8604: 1.03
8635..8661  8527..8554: 1.17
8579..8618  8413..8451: 1.04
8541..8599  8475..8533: 0.98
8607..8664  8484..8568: 1.08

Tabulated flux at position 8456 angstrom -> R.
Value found 9.68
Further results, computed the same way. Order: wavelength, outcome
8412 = 9.29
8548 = 7.71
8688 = 9.25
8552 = 8.85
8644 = 9.61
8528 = 9.11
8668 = 8.06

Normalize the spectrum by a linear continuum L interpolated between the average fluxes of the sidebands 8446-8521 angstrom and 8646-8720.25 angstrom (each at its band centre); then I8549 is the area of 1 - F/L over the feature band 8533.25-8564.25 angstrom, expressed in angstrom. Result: 2.7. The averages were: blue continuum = 9.14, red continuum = 8.86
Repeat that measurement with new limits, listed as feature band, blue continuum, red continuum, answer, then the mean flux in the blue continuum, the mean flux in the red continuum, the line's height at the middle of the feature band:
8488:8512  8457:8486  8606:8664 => 1.00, 9.31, 9.17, 9.28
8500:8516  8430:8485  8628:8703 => 0.57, 9.29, 8.92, 9.2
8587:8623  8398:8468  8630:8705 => -0.88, 9.29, 8.91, 9.01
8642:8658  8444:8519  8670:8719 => -0.45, 9.15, 9.11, 9.11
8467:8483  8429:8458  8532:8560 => -0.59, 9.26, 8.17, 8.93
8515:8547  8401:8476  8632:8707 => 2.52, 9.27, 8.9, 9.13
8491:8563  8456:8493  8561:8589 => 4.66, 9.3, 9.22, 9.26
